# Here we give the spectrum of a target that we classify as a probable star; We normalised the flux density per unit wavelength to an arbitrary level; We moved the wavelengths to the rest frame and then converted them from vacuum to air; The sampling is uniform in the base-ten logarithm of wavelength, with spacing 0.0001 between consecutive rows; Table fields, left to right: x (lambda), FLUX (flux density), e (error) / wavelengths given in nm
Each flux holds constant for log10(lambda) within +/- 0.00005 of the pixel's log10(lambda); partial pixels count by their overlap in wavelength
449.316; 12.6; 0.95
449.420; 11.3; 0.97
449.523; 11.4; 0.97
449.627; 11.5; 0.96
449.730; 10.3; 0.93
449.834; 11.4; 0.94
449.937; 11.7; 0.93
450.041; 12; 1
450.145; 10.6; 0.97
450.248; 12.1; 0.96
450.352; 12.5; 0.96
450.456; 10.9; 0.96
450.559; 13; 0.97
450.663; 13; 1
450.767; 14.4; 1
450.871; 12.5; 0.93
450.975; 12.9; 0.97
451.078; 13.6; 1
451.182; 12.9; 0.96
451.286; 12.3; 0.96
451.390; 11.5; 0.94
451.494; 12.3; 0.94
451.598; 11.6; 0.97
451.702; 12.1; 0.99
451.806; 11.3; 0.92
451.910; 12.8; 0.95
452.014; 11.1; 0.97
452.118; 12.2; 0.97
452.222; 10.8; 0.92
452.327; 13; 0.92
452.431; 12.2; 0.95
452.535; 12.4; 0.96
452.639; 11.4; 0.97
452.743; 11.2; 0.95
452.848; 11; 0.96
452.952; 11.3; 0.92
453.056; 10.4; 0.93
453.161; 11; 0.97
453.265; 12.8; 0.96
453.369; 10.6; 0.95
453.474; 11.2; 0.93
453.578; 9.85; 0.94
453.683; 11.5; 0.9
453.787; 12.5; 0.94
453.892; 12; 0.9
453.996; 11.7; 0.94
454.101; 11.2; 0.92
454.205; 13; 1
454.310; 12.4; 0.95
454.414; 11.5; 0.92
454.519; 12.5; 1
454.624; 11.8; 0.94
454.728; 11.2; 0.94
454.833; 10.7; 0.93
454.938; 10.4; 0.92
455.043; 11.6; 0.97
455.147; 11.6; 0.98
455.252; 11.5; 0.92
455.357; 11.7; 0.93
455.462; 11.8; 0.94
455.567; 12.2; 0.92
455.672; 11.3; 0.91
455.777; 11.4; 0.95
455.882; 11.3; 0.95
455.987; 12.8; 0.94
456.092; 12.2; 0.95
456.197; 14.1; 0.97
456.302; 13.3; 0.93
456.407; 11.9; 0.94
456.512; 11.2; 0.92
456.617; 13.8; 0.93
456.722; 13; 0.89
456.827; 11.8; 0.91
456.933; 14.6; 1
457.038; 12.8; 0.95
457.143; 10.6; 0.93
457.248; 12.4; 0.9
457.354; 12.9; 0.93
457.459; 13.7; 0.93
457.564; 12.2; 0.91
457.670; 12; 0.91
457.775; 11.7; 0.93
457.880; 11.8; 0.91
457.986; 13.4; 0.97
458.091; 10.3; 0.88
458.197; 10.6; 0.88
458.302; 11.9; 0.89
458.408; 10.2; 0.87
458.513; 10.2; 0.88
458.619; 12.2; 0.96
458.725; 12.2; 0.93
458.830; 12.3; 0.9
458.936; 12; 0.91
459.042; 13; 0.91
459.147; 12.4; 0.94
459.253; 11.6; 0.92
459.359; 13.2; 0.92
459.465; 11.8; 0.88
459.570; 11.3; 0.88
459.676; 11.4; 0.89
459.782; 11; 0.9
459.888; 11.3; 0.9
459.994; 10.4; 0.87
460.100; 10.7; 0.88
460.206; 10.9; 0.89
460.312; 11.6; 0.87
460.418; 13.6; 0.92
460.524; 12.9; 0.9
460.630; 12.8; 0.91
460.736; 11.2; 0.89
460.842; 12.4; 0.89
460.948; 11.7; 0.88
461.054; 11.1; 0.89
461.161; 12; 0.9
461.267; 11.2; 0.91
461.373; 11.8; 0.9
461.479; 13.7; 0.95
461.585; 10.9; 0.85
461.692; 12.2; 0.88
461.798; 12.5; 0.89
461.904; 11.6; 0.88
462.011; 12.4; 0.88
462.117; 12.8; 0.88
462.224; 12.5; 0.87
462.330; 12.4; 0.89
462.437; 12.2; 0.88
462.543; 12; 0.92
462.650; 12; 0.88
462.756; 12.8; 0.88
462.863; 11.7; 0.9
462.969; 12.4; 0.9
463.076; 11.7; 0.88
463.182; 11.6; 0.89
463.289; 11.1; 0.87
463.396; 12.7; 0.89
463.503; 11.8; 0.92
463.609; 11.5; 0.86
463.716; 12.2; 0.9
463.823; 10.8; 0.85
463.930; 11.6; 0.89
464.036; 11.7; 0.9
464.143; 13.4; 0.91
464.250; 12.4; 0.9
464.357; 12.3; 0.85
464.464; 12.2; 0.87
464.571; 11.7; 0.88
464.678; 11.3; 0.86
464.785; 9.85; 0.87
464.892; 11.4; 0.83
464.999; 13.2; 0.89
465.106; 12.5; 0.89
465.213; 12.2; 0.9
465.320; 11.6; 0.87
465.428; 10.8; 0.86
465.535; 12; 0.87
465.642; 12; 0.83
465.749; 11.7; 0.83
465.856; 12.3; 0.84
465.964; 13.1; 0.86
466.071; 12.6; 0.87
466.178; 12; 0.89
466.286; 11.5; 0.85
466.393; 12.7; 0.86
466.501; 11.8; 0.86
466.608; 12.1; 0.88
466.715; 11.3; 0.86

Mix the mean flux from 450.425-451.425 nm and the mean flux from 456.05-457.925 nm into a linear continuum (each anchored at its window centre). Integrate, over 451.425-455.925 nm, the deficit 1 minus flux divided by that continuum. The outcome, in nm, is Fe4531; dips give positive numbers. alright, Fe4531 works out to 0.38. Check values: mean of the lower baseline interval 12.8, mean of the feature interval 11.6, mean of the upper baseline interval 12.6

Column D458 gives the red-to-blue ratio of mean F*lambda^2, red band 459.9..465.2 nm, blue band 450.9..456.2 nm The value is 1.05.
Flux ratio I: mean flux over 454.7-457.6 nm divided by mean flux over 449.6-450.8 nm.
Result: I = 1.0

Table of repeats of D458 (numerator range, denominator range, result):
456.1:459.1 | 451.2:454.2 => 1.07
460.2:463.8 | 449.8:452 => 1.03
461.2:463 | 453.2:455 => 1.09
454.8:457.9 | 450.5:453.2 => 1.03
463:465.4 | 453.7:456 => 1.05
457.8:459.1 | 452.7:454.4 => 1.04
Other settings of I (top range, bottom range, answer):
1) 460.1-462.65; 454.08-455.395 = 1.04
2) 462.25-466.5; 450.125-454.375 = 1.00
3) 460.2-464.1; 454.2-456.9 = 1.00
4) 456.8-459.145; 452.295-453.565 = 1.05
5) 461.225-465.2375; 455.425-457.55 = 0.96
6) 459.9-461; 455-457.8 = 0.96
